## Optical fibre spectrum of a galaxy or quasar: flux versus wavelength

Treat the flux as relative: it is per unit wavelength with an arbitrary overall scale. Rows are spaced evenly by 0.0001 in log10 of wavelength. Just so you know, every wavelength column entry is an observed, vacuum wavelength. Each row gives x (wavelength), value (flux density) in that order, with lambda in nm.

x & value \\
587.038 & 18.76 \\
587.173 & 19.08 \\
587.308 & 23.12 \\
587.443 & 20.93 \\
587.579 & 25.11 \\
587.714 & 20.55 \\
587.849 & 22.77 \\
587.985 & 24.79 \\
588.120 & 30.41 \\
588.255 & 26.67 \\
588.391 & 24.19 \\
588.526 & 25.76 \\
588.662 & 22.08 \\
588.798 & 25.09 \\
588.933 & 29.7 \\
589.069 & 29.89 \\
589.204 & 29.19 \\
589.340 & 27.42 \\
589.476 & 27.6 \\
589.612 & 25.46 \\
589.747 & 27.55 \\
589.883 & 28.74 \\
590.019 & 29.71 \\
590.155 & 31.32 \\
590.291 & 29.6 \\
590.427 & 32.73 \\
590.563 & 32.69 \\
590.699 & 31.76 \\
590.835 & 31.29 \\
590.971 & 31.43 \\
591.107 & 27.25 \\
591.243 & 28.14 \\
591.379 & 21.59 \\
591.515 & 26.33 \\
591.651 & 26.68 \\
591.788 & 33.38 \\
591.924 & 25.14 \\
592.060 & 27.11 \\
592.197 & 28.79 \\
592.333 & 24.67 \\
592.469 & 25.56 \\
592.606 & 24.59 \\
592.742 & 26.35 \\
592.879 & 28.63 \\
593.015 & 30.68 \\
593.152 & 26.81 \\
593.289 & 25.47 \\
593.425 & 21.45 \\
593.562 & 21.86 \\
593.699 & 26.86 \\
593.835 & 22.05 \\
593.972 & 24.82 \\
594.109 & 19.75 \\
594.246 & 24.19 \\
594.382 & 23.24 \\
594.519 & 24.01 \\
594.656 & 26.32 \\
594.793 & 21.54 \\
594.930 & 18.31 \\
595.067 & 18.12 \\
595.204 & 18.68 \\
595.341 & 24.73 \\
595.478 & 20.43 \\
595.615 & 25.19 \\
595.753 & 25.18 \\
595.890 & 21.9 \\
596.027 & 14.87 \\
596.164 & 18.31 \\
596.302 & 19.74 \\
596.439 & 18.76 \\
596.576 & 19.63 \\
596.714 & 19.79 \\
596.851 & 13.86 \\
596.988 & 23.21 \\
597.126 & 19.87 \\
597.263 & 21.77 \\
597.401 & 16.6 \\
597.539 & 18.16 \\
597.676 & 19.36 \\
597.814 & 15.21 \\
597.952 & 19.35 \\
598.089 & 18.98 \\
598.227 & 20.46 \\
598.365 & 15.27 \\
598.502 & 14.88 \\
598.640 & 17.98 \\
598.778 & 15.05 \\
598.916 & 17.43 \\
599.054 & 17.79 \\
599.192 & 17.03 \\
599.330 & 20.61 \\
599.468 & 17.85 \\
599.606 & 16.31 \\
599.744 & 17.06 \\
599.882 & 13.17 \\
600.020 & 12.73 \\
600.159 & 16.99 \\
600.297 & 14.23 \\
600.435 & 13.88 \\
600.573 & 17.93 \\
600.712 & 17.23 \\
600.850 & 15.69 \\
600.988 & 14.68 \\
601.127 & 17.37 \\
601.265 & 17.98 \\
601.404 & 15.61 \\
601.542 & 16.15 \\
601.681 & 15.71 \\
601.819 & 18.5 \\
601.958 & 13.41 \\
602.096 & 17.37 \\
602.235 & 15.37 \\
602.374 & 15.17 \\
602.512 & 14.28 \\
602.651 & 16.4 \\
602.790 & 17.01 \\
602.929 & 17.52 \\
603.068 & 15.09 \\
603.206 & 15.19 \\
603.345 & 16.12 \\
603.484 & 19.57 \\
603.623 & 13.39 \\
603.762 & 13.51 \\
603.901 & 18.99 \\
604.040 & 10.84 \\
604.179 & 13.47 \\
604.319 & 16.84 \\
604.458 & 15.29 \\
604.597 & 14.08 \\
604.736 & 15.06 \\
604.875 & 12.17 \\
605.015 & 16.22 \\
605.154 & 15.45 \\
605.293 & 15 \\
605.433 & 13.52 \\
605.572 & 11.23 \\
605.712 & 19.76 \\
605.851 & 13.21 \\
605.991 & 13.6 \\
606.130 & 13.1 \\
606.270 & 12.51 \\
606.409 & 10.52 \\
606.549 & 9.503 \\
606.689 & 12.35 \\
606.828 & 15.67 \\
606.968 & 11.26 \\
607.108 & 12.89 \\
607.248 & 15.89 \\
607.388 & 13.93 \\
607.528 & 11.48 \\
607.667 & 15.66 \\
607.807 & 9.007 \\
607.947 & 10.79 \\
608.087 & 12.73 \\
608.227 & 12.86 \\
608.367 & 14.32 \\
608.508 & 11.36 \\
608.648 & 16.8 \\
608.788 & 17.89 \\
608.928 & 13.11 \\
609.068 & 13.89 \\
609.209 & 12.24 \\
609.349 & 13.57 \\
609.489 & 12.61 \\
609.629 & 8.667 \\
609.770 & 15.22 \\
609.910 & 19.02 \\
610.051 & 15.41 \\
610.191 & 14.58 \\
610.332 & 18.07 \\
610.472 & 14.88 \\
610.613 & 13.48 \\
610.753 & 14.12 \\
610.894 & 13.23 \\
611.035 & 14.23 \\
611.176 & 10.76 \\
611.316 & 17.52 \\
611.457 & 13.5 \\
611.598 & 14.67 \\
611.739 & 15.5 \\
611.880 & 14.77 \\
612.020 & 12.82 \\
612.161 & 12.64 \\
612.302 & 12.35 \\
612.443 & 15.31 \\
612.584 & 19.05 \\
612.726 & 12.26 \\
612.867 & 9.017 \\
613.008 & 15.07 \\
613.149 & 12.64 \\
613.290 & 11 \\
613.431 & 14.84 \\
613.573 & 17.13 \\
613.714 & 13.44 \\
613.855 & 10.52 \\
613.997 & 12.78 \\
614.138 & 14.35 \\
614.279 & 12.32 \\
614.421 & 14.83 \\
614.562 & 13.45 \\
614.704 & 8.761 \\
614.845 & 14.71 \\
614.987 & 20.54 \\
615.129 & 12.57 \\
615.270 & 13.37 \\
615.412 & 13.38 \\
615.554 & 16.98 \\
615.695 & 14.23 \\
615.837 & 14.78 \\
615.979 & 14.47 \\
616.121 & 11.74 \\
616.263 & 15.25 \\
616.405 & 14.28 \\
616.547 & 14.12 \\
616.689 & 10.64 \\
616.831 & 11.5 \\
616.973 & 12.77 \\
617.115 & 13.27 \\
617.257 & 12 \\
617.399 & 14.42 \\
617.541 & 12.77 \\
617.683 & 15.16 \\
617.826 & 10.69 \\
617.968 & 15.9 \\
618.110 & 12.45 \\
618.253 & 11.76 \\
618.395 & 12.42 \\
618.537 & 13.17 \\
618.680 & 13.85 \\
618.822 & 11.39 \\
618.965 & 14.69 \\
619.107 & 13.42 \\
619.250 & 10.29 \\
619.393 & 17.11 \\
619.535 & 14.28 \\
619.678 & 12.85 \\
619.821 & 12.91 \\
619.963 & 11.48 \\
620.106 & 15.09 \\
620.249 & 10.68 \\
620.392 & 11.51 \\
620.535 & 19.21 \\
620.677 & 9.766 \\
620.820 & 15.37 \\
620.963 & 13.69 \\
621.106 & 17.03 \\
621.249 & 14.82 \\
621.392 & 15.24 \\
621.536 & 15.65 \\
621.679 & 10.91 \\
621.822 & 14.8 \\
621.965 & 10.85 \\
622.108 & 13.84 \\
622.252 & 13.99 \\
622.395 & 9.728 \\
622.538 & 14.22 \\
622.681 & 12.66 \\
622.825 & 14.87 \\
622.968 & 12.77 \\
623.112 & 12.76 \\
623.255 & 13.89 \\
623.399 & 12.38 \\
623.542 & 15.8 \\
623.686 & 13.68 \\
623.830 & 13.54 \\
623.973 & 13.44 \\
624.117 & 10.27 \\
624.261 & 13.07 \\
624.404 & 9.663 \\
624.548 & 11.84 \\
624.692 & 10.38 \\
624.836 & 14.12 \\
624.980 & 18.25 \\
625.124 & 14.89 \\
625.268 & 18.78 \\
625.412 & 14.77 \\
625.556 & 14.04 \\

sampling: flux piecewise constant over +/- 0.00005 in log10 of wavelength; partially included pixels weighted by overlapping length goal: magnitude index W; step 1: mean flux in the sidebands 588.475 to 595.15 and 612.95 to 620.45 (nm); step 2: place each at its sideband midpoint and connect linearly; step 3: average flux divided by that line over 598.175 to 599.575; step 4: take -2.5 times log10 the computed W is 0.294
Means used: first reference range 26.5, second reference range 13.4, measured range 17.4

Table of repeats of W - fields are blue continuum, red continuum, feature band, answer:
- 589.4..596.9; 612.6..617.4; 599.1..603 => 0.27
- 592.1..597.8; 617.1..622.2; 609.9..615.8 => 0.13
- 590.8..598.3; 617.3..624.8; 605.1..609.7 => 0.35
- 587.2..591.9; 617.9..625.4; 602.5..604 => 0.31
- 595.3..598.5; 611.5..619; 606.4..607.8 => 0.25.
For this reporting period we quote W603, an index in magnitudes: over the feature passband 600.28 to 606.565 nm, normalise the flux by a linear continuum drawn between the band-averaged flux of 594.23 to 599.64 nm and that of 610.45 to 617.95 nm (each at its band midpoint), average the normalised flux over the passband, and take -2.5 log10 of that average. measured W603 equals 0.14 mag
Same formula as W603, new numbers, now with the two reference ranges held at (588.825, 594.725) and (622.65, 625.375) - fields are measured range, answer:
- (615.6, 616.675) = 0.20 mag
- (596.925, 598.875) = 0.32 mag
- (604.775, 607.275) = 0.49 mag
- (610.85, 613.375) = 0.33 mag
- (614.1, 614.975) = 0.28 mag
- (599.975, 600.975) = 0.45 mag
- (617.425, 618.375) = 0.22 mag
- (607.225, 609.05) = 0.44 mag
